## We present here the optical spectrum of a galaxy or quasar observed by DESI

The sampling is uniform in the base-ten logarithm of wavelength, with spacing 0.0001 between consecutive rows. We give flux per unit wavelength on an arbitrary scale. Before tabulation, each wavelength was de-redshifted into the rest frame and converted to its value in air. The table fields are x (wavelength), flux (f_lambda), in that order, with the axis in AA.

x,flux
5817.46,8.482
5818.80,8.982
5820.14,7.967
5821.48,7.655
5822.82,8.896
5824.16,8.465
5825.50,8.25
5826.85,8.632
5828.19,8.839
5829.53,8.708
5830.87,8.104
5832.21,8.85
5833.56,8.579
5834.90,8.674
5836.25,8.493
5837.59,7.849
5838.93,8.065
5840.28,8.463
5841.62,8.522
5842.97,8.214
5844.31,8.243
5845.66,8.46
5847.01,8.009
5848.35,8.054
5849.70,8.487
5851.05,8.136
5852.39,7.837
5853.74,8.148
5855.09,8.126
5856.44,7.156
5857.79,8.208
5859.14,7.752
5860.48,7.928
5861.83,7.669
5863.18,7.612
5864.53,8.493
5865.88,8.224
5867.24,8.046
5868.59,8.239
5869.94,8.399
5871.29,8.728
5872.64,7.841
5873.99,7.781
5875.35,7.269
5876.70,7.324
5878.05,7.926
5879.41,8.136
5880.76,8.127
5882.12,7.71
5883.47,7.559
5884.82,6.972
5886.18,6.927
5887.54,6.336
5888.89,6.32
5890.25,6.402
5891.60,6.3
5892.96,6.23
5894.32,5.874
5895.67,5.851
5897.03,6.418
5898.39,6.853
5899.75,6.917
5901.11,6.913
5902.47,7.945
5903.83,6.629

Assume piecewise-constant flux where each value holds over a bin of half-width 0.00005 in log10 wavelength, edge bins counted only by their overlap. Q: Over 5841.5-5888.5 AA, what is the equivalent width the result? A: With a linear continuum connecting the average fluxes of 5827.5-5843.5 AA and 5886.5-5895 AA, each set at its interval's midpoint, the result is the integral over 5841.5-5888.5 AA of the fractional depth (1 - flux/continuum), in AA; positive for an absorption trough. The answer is -3.97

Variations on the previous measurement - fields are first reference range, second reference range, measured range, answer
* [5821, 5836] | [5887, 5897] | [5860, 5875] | -2.1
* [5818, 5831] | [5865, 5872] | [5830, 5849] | 0.2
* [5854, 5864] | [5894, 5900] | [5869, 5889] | -1.5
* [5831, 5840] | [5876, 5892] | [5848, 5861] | -0.1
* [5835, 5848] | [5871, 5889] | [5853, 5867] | -0.1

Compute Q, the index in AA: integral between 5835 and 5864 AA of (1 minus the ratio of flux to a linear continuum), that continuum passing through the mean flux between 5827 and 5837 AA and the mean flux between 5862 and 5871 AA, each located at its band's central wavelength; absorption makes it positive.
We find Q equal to 1.0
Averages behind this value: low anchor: 8.6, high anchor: 8.16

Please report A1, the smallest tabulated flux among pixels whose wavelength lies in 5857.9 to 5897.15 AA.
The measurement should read 5.851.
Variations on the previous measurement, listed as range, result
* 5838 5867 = 7.156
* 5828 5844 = 7.849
